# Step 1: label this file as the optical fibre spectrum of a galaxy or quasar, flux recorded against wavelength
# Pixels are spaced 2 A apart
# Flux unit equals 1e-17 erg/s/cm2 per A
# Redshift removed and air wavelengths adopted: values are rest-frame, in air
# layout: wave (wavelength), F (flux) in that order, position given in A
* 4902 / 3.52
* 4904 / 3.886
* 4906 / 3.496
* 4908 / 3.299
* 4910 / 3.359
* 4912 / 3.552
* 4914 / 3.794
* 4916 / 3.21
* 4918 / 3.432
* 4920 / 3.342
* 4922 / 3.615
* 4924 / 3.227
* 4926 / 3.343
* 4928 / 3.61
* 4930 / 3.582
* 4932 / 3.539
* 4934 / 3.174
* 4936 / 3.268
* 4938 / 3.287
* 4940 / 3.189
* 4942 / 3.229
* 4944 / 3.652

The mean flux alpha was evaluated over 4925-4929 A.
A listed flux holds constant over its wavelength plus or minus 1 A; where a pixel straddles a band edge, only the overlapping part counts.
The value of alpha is 3.48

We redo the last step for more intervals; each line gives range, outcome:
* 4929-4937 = 3.39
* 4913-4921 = 3.44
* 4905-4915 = 3.5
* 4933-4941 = 3.23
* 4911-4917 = 3.52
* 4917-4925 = 3.4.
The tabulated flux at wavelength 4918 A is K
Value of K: 3.432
